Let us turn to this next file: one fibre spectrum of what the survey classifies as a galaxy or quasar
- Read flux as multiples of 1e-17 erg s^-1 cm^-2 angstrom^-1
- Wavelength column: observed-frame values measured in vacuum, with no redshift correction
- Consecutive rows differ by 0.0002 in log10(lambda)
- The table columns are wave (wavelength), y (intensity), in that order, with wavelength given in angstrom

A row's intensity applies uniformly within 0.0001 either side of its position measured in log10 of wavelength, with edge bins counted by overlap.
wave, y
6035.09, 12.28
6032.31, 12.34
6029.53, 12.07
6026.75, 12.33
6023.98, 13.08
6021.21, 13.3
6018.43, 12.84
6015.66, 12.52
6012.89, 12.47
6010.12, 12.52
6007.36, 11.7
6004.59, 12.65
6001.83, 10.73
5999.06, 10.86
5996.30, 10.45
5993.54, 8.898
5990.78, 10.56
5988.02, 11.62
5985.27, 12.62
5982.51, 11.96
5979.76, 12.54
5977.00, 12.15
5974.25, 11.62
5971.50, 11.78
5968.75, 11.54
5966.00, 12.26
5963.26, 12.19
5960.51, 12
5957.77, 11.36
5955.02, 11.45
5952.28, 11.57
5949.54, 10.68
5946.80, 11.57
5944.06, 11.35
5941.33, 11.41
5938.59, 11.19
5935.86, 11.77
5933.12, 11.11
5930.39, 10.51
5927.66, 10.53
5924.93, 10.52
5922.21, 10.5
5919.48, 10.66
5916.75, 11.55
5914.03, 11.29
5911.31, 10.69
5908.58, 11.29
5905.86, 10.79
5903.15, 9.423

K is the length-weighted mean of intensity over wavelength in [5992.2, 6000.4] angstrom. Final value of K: 10.1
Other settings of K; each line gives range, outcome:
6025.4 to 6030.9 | 12.2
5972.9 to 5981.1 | 12.1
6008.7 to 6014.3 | 12.5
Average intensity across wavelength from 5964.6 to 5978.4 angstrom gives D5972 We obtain 11.9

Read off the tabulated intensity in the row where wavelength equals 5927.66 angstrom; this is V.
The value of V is 10.53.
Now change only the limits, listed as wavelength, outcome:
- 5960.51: 12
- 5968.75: 11.54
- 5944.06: 11.35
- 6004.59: 12.65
